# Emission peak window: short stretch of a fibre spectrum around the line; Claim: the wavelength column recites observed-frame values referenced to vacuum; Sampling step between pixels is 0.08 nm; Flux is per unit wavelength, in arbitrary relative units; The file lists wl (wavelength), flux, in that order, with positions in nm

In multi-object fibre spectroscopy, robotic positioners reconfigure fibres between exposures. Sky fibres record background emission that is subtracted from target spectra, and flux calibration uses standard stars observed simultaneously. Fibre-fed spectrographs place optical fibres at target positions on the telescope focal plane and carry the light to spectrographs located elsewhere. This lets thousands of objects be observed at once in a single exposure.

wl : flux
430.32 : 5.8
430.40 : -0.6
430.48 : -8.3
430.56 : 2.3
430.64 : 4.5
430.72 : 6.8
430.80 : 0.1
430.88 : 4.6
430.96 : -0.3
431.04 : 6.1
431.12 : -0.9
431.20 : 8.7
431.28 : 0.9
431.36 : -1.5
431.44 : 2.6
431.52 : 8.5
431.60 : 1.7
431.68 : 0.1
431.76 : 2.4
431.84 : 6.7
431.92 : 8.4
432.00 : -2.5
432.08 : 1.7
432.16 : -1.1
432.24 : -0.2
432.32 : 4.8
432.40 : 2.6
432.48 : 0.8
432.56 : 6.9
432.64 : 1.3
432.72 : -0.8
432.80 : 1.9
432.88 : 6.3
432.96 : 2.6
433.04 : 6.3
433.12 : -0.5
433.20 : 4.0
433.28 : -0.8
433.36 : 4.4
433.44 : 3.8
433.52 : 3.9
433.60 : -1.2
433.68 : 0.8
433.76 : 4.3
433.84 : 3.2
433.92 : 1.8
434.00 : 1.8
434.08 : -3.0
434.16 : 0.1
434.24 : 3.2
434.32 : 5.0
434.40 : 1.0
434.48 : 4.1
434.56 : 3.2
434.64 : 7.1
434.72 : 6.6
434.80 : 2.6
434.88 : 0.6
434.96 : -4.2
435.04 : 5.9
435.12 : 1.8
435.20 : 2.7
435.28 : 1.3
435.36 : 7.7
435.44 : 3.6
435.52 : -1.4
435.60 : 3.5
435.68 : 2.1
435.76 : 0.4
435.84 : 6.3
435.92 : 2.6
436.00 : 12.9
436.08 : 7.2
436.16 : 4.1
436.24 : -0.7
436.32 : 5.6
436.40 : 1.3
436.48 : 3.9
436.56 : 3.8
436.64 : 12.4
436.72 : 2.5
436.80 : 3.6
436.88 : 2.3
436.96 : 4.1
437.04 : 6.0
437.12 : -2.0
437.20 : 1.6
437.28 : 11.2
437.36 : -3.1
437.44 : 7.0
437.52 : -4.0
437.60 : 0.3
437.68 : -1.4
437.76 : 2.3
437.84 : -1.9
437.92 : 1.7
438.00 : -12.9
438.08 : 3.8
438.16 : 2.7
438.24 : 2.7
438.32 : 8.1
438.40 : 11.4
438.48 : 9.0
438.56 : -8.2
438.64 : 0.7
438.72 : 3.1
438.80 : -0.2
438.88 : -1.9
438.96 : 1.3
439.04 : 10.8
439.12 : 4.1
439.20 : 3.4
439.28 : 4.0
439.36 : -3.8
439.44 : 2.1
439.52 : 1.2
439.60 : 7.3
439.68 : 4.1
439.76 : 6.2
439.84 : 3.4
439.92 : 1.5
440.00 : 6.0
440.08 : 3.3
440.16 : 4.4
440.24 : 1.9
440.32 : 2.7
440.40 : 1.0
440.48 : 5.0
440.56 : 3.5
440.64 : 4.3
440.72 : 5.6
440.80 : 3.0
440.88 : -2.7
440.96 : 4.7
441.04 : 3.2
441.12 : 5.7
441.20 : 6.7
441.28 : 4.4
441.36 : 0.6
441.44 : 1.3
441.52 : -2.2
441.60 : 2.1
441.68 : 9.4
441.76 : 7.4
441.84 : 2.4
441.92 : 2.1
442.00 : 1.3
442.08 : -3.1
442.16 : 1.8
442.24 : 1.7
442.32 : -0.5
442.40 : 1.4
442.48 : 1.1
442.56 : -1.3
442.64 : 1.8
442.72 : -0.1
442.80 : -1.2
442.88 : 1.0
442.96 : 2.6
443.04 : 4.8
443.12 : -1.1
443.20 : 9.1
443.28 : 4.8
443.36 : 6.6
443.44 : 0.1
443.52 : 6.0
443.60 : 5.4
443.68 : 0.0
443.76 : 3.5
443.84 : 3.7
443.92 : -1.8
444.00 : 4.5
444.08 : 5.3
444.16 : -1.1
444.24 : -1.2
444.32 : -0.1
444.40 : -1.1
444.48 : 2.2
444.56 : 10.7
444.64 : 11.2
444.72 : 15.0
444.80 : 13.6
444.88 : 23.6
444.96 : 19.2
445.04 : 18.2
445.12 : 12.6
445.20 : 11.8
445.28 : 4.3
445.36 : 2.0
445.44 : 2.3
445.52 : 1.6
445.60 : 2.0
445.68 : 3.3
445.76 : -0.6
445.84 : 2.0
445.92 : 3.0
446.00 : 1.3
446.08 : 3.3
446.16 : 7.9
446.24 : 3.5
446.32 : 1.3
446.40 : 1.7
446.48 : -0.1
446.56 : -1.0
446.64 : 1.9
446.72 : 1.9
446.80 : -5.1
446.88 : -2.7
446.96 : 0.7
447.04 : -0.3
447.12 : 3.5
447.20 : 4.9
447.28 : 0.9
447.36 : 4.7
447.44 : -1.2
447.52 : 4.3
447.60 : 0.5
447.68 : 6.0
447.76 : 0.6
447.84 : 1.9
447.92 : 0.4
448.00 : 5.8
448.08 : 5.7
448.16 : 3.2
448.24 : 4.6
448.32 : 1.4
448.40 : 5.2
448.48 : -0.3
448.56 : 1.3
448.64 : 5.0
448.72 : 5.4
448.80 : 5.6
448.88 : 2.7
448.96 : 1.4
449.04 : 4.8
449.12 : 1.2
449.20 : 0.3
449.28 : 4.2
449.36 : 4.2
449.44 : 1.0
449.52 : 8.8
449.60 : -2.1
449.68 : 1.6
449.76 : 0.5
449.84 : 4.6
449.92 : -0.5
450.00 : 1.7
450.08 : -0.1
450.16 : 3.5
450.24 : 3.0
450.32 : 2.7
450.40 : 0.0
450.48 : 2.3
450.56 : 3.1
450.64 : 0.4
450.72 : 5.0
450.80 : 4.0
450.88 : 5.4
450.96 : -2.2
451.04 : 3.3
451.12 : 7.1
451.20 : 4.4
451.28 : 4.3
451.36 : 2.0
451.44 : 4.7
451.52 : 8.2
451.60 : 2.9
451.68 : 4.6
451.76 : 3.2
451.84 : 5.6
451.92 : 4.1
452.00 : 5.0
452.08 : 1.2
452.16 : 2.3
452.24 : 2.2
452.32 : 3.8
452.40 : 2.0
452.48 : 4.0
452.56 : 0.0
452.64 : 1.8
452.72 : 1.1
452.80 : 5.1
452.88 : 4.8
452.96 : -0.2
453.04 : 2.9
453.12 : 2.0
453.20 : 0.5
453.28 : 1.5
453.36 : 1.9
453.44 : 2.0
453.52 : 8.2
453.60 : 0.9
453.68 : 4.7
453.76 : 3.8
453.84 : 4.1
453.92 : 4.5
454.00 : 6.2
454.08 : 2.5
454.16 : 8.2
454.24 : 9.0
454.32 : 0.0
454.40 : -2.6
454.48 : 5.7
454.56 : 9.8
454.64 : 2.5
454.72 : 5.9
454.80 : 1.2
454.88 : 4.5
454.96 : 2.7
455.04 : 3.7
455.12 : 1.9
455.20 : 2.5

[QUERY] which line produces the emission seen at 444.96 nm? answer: [O II]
